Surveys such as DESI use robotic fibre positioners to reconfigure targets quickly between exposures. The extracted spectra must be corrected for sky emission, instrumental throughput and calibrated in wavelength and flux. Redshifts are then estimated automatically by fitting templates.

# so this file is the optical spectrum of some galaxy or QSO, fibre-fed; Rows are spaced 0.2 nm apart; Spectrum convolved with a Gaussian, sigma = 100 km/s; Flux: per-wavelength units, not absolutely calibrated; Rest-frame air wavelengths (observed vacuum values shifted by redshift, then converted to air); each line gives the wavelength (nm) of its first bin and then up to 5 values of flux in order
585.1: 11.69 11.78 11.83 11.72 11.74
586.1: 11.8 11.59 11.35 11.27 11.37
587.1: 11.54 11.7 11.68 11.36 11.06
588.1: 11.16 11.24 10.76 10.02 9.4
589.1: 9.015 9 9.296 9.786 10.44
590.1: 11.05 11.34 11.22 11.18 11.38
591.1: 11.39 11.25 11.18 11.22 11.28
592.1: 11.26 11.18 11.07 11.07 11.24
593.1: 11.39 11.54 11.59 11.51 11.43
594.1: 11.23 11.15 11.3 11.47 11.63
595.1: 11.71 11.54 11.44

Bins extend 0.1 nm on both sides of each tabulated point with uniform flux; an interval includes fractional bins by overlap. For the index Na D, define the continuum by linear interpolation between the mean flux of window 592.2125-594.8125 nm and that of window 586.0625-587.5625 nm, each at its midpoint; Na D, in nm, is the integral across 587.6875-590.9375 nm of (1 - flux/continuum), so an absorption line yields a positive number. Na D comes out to 0.28 nm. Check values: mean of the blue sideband 11.5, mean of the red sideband 11.3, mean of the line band 10.5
